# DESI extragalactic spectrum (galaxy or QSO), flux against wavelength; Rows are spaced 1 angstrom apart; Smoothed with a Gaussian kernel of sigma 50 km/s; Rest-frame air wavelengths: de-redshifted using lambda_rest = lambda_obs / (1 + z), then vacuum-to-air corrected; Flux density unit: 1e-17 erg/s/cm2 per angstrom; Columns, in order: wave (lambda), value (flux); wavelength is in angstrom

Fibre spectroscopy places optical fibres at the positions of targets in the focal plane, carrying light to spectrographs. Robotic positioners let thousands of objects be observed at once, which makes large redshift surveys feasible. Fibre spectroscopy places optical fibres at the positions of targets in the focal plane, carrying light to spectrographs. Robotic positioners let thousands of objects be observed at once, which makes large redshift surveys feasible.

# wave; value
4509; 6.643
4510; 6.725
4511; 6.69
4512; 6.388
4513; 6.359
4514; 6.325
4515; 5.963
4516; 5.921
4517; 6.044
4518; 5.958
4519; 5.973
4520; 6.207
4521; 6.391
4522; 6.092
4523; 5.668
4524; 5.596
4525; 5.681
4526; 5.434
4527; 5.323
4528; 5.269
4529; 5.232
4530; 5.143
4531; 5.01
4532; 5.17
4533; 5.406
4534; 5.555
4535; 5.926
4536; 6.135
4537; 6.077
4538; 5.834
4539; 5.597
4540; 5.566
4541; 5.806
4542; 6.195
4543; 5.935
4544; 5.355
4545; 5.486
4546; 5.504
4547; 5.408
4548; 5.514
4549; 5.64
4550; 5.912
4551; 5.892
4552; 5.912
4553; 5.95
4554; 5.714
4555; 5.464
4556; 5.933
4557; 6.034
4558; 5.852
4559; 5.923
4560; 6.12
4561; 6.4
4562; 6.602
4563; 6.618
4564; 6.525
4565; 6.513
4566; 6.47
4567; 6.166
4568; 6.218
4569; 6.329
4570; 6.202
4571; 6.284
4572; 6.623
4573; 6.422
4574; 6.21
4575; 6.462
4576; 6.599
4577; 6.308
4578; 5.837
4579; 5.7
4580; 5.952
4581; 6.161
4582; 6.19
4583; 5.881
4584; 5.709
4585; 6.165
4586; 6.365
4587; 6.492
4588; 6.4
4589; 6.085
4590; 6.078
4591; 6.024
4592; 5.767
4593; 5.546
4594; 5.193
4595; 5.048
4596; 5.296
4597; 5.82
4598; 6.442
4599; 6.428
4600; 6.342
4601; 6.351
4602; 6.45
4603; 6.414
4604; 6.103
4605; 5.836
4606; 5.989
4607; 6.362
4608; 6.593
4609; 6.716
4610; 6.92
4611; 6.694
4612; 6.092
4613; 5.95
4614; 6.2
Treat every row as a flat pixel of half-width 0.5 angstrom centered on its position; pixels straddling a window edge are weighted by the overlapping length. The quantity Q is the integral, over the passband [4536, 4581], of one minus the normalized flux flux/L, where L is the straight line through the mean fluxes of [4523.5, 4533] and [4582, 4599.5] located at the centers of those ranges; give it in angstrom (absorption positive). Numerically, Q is -3.3 angstrom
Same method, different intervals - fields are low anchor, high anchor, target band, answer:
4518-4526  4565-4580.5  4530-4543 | 0.72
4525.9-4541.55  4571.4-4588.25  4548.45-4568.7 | -0.68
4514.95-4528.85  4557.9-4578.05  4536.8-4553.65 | 0.94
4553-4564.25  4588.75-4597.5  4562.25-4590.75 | -1.91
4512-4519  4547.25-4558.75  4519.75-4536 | 1.16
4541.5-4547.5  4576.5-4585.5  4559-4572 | -1.16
